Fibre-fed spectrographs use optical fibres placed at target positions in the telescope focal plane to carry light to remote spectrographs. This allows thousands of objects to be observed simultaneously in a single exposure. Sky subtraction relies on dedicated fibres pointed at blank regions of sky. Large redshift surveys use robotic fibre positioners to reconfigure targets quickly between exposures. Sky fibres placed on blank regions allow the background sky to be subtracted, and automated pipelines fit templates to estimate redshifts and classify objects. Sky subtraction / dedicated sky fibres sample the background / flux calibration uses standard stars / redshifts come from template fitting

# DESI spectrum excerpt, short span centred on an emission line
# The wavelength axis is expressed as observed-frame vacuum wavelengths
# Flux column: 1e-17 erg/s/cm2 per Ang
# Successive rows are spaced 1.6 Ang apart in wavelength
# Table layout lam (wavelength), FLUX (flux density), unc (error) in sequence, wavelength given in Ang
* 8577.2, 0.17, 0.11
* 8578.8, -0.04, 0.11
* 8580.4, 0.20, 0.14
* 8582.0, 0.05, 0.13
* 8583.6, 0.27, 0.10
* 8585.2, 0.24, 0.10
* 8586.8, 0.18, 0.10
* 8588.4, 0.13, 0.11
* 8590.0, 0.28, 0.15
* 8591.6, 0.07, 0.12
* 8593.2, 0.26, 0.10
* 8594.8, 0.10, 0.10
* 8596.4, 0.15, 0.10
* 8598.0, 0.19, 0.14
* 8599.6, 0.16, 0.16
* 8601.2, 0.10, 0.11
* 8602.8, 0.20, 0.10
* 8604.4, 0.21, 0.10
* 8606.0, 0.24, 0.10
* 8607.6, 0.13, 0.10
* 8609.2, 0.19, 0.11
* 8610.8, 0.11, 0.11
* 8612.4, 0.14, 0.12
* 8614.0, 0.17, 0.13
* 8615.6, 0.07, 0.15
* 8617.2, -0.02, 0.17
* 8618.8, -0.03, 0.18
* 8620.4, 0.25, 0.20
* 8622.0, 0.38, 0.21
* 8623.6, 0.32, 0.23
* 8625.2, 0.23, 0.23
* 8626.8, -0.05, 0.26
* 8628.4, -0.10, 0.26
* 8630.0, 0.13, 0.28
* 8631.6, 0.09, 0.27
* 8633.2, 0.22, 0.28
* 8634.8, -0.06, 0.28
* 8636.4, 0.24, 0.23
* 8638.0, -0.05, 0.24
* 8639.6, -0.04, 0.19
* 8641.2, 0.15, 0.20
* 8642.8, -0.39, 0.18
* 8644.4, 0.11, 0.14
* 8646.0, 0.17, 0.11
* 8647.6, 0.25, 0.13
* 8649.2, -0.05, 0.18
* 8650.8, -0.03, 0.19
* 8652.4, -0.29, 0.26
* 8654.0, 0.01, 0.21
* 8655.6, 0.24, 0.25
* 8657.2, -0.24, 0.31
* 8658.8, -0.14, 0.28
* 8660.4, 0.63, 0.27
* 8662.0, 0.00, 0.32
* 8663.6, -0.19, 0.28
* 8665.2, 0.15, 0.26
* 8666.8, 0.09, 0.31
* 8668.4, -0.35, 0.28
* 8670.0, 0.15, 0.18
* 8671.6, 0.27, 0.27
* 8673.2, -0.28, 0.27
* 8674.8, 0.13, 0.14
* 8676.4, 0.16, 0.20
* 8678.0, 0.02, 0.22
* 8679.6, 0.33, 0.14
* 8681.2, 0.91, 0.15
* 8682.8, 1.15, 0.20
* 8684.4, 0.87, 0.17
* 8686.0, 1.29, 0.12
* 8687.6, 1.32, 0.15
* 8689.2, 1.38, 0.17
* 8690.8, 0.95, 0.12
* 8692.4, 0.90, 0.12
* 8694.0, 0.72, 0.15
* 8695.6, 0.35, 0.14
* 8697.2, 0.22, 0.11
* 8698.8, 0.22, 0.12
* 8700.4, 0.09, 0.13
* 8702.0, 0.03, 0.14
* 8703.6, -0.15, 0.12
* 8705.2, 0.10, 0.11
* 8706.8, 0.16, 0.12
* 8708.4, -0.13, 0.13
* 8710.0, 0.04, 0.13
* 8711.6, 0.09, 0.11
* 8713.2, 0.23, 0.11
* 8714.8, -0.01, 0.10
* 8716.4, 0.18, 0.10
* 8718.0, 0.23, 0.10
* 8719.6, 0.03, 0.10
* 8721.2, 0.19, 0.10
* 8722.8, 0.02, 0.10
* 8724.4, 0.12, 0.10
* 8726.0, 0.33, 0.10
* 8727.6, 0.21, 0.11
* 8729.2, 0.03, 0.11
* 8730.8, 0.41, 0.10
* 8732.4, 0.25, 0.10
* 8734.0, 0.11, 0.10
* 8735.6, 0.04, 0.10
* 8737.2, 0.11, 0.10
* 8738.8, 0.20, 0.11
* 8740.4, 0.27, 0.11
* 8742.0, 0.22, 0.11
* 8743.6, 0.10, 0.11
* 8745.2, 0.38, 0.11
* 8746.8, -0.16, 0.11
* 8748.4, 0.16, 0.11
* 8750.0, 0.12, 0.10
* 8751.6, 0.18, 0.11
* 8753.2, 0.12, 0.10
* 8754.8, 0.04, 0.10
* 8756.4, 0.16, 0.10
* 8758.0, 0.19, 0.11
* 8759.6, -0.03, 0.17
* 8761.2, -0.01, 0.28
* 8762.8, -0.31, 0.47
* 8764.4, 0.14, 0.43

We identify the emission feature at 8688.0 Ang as [O II]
